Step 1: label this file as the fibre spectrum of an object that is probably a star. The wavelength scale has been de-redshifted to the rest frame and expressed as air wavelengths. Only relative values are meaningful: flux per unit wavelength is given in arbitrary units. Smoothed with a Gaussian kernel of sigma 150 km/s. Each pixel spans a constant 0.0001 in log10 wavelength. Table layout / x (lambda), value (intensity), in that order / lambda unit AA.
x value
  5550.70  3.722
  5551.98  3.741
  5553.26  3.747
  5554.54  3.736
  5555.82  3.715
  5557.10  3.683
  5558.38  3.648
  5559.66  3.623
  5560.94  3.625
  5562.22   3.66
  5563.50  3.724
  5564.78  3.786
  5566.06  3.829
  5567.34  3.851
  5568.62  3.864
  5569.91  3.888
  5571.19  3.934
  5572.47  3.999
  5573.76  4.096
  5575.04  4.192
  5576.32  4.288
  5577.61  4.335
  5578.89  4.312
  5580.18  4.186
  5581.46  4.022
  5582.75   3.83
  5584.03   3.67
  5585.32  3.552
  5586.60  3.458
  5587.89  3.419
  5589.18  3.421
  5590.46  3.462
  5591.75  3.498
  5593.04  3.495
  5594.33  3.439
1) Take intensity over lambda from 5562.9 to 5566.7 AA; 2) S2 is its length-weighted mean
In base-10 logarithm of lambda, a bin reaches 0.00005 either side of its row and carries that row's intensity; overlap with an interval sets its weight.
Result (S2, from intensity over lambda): 3.78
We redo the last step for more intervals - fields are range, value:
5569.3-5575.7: 4.03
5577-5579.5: 4.33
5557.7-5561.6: 3.63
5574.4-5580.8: 4.26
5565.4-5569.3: 3.85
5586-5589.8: 3.43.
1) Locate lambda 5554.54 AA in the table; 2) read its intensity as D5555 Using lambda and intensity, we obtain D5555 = 3.736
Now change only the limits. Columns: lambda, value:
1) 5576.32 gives 4.288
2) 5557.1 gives 3.683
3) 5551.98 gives 3.741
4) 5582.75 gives 3.83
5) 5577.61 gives 4.335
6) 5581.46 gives 4.022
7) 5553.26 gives 3.747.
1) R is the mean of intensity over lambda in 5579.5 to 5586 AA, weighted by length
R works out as 3.85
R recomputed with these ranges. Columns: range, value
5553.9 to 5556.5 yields 3.72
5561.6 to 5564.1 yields 3.69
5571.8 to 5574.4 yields 4.04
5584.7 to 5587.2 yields 3.51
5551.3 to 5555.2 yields 3.74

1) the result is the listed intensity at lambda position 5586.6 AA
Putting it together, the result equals 3.458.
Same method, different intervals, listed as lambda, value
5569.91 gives 3.888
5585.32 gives 3.552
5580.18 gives 4.186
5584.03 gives 3.67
